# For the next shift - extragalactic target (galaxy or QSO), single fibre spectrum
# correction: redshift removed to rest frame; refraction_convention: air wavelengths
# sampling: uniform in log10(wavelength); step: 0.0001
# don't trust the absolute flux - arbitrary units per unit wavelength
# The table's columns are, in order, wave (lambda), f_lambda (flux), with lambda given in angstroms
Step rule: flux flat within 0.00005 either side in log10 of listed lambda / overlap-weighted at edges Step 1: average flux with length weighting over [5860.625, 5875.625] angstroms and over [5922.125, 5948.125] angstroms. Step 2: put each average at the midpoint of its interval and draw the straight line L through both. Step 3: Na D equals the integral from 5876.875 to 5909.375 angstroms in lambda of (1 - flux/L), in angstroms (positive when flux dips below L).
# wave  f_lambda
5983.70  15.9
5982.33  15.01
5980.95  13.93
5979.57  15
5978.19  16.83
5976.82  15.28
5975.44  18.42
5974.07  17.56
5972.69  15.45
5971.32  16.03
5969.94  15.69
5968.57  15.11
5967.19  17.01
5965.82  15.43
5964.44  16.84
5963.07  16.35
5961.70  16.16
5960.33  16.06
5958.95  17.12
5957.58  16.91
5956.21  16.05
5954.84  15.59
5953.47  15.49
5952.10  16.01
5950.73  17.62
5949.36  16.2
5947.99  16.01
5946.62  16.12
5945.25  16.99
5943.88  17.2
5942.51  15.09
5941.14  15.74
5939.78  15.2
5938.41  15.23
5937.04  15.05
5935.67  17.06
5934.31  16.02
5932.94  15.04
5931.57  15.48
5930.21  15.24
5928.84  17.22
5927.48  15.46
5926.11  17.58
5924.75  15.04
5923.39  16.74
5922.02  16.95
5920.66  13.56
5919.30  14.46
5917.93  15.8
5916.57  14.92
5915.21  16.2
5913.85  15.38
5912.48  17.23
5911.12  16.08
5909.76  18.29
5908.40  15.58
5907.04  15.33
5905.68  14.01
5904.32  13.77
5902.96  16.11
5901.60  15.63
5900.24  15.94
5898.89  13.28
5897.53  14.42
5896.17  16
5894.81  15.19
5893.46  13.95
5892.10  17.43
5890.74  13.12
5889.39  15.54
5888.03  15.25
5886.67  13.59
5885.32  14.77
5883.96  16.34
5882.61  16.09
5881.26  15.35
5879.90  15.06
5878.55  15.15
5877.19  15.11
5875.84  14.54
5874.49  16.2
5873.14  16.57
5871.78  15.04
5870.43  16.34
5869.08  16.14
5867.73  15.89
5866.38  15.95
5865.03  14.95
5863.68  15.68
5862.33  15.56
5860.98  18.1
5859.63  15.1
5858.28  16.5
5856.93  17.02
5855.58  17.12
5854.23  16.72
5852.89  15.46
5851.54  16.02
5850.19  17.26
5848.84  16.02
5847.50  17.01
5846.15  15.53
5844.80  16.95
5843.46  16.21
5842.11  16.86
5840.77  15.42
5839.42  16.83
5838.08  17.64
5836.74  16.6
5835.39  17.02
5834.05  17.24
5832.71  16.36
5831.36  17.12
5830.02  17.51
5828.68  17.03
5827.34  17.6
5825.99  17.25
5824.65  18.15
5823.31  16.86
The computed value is 1.7 angstroms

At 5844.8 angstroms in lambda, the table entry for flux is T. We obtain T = 16.95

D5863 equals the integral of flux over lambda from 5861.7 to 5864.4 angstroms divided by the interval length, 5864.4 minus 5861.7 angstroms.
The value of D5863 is 15.6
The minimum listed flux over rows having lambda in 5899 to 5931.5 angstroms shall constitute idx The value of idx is 13.56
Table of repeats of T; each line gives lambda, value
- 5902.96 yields 16.11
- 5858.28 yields 16.5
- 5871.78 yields 15.04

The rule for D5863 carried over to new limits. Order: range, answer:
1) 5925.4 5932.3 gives 16.2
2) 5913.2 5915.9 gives 15.8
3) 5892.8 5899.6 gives 14.6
